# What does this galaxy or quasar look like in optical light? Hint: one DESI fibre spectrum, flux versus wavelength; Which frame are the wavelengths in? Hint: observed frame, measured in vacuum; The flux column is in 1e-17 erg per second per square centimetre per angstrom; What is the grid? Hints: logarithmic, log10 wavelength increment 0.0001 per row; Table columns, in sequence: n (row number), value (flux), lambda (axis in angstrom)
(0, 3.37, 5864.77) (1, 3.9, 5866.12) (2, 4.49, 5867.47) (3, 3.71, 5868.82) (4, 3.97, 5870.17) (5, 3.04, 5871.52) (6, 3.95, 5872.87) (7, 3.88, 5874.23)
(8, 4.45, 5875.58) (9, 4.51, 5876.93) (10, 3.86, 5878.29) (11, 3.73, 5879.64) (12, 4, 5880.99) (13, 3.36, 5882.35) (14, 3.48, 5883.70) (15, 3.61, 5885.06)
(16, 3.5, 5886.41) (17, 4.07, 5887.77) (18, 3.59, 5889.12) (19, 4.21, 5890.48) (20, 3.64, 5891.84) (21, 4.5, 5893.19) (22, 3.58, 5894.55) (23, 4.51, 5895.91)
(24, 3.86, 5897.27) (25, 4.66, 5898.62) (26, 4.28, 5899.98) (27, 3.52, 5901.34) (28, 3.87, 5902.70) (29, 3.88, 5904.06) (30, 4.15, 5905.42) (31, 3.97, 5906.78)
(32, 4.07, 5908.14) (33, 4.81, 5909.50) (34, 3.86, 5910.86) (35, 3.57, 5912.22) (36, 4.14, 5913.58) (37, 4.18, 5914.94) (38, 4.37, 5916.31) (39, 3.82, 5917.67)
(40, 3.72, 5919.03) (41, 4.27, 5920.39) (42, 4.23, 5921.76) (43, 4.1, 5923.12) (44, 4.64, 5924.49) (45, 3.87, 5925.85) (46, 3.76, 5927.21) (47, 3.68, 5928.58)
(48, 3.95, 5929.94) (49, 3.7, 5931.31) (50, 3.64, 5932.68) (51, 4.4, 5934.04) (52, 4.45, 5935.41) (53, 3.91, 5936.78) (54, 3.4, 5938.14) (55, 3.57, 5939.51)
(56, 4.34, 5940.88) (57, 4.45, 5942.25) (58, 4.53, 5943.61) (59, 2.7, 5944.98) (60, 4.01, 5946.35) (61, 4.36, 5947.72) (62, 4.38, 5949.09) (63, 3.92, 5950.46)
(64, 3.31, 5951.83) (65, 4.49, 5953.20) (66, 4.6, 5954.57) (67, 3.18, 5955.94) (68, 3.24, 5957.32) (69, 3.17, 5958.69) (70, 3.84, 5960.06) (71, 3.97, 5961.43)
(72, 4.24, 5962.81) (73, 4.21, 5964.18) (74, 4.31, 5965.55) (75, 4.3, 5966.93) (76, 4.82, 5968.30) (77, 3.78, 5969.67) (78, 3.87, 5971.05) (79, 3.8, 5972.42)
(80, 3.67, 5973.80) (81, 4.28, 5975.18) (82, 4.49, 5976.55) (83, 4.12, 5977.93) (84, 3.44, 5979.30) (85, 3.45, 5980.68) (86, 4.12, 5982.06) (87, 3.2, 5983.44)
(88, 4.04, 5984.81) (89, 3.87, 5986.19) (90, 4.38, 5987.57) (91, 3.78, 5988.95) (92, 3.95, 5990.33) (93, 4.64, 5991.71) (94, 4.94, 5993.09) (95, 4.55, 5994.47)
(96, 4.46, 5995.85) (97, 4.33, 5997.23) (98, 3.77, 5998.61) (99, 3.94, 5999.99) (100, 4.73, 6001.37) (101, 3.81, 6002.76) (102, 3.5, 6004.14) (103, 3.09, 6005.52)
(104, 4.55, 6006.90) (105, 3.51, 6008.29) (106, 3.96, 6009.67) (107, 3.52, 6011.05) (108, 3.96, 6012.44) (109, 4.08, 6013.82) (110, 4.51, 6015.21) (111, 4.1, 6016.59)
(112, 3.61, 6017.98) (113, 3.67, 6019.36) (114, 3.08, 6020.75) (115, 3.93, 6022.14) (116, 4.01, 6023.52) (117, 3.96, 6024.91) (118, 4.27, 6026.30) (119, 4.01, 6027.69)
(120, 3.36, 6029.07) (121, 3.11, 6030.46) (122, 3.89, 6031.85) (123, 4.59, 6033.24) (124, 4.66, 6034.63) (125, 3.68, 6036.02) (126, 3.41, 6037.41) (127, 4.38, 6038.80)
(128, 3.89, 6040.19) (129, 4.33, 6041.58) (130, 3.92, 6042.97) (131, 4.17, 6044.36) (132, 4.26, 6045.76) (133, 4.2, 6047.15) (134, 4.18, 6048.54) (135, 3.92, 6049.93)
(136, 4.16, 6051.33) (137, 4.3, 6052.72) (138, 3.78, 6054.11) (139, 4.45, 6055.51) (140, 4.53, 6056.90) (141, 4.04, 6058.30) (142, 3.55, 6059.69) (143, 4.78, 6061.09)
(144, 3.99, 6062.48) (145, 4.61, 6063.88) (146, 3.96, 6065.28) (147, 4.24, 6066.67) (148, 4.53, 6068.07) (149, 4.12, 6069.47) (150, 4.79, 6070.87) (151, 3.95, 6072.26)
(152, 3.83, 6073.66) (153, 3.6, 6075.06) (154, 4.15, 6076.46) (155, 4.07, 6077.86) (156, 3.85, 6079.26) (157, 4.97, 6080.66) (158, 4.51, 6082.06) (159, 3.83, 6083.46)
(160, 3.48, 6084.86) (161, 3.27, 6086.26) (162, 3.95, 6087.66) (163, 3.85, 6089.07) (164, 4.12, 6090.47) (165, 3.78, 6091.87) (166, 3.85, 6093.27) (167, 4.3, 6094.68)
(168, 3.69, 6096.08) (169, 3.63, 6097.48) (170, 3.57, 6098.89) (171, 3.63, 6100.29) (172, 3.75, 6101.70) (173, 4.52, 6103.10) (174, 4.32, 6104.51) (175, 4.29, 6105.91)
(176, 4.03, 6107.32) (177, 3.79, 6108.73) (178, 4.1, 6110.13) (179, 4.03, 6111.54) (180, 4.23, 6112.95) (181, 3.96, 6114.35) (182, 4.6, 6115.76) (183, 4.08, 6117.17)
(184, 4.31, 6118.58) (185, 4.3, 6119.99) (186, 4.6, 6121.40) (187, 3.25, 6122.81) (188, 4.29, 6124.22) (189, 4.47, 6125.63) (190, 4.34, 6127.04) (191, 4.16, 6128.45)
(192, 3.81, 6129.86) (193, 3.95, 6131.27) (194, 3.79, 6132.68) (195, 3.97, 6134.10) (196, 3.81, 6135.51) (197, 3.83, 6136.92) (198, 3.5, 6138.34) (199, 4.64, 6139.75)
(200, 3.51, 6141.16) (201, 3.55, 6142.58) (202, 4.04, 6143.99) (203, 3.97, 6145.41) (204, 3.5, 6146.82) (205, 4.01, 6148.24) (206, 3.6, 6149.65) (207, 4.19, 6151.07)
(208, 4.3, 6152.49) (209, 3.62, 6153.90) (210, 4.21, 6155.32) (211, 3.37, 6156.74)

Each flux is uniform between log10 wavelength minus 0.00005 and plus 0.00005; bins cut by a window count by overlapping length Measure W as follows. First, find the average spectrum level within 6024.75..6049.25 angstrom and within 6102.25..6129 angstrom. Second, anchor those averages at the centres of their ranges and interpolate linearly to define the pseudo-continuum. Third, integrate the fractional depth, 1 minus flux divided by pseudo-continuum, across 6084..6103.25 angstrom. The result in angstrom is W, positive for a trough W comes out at 1.62 angstrom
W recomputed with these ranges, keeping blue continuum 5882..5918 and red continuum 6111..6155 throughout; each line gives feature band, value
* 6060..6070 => -0.7 angstrom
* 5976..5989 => 0.3 angstrom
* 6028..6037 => 0.3 angstrom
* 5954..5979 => 0.0 angstrom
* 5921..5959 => 0.4 angstrom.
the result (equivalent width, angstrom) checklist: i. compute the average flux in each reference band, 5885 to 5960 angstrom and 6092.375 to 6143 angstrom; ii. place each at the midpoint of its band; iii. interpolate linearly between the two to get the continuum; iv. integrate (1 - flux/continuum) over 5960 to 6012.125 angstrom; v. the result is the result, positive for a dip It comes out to -0.7 angstrom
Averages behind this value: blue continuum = 3.97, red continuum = 4.01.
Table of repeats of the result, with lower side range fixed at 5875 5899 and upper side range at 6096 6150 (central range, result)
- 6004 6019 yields 0.4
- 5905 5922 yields -0.6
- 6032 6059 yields -1.2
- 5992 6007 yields -0.7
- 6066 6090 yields -0.5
